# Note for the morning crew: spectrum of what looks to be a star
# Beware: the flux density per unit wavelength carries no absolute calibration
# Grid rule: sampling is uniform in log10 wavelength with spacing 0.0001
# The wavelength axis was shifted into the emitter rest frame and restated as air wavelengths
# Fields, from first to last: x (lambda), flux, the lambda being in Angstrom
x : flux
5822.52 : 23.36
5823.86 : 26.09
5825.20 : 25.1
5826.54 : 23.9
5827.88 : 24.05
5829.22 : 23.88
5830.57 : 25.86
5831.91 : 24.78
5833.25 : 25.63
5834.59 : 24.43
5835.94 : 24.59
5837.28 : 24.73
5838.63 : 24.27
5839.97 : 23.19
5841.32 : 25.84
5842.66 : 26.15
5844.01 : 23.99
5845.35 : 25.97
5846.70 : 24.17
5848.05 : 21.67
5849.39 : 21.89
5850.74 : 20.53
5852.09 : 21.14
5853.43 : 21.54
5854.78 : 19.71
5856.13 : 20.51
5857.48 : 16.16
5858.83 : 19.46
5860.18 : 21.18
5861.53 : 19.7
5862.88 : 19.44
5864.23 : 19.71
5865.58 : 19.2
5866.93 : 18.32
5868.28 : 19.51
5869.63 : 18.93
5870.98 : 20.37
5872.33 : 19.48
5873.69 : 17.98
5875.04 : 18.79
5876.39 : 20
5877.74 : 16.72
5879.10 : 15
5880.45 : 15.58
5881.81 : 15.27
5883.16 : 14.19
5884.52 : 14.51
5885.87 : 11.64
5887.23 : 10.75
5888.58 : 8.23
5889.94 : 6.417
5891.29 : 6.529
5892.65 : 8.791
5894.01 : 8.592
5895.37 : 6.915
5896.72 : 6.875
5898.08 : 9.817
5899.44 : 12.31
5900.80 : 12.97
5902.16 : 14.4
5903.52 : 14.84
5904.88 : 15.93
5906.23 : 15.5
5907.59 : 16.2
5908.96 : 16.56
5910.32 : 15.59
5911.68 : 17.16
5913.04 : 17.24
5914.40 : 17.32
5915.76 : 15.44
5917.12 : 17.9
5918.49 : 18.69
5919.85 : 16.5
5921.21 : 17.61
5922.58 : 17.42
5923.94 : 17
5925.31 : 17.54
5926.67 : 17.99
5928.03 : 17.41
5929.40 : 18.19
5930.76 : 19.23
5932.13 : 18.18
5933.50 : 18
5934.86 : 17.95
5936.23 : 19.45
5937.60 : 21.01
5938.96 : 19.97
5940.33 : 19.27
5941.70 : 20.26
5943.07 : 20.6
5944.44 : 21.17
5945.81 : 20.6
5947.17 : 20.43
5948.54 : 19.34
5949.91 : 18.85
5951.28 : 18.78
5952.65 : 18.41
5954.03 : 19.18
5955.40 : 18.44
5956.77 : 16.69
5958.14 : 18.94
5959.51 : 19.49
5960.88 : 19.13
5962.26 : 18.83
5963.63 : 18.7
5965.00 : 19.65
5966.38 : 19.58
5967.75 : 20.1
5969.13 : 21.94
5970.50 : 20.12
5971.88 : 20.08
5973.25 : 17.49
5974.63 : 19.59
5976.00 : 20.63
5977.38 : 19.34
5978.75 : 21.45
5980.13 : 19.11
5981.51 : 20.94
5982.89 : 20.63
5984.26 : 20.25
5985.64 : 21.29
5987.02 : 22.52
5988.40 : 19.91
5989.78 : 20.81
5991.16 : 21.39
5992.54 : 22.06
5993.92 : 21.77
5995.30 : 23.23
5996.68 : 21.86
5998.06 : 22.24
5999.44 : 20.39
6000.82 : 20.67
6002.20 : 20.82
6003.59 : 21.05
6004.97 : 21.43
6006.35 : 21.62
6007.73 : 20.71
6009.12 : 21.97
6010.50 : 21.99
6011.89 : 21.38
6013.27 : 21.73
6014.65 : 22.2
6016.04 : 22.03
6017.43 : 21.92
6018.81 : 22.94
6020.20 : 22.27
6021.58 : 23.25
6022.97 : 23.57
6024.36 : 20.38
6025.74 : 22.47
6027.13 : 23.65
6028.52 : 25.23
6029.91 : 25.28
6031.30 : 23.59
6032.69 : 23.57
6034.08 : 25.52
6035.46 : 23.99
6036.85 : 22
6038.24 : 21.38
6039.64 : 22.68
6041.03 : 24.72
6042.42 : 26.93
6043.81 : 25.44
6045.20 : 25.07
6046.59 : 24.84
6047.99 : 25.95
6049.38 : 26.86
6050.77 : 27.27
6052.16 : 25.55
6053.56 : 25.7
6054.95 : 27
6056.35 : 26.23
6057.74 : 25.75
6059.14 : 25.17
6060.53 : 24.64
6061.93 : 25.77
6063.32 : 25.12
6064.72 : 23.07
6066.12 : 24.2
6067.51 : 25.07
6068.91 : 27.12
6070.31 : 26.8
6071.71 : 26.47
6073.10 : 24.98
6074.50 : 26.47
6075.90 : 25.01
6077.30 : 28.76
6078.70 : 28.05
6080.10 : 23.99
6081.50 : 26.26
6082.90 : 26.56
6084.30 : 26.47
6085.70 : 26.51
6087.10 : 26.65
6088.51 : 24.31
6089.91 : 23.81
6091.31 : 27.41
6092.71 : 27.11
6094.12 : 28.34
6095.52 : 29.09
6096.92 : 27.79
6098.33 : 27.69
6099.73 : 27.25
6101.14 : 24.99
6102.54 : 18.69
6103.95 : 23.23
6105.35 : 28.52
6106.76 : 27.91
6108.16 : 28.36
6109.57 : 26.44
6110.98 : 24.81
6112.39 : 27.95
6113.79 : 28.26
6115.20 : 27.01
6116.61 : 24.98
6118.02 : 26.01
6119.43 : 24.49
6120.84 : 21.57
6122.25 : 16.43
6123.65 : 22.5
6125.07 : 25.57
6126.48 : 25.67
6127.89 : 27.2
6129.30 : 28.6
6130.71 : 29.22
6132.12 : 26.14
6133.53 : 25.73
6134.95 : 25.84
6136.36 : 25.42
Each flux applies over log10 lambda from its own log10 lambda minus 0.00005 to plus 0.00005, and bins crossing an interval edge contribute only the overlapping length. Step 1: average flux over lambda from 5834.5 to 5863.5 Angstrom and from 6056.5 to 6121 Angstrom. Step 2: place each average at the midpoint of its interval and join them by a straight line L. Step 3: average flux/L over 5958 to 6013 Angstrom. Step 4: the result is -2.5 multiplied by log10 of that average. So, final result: 0.18 mag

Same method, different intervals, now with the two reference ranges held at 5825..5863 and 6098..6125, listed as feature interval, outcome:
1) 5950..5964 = 0.26 mag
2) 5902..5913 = 0.42 mag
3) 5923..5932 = 0.30 mag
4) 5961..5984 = 0.20 mag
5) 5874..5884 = 0.37 mag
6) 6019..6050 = 0.02 mag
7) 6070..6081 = -0.06 mag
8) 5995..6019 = 0.12 mag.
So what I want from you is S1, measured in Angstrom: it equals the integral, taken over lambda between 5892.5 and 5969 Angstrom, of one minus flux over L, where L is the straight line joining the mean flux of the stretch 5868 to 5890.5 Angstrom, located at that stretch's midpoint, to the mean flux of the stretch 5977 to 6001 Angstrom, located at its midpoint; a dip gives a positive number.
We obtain 4.2 Angstrom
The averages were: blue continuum 15.5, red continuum 21.1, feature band 17.2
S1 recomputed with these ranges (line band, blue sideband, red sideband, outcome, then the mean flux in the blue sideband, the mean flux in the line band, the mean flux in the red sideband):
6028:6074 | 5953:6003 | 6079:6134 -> -3.3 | 20.2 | 25.1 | 25.9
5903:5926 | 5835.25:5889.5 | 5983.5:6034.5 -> 4.1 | 19.4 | 16.7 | 22.1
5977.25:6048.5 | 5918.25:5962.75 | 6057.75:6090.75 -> 0.5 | 18.8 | 22.4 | 25.7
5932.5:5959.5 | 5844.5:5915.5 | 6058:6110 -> 0.2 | 16.3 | 19.3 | 26.1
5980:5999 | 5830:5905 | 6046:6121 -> 1.0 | 17.9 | 21.3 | 26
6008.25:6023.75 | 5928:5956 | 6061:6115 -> 0.4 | 19.3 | 22.3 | 26.2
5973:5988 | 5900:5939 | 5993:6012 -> 0.0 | 17.2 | 20.4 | 21.5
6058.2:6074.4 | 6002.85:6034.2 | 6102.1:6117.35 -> -0.6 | 22.5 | 25.4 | 26.1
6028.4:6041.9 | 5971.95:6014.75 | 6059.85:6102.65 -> -0.2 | 21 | 23.8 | 26.1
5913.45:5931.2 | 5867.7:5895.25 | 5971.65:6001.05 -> -0.8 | 14.2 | 17.5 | 20.8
